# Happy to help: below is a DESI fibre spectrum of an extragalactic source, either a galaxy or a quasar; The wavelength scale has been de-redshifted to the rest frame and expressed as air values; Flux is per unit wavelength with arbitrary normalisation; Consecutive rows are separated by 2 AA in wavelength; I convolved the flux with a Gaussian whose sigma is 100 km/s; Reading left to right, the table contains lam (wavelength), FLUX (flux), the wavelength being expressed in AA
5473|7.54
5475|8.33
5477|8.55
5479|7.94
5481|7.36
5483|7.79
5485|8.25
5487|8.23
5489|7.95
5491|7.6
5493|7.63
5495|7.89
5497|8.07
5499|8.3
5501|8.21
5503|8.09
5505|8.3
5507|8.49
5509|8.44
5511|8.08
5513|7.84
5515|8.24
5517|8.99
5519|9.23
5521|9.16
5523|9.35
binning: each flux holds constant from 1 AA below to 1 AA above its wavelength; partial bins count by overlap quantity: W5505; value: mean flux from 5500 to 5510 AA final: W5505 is 8.31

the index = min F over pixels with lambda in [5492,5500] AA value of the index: 7.63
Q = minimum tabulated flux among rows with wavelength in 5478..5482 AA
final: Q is 7.36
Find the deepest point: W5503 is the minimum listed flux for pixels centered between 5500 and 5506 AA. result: 8.09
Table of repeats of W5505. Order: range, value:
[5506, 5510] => 8.46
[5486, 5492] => 7.93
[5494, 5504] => 8.11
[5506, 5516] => 8.22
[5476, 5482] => 7.95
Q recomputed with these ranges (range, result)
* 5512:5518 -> 7.84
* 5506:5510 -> 8.44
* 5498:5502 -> 8.21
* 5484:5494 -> 7.6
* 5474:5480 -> 7.94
